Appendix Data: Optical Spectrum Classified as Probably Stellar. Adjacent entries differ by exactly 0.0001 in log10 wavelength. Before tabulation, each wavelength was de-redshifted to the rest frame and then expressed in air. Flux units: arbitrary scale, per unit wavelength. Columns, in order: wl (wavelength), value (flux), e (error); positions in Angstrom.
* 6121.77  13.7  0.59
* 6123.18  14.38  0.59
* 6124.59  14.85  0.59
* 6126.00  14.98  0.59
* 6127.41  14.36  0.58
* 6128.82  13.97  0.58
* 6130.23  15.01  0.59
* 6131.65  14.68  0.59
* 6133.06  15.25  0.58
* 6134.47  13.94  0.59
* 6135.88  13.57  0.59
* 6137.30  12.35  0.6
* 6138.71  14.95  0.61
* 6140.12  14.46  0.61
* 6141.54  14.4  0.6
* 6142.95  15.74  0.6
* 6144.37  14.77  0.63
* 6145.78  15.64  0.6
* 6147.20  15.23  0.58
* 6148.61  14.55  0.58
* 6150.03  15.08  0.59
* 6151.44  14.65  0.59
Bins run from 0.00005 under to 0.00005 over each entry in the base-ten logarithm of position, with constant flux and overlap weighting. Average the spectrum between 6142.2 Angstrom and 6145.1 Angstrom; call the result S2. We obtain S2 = 15.3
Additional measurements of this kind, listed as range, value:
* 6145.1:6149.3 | 15.1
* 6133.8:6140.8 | 13.9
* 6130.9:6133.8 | 14.9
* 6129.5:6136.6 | 14.5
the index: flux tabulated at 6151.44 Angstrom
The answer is 14.65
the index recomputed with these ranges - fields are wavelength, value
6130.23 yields 15.01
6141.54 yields 14.4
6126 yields 14.98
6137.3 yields 12.35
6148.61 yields 14.55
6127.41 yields 14.36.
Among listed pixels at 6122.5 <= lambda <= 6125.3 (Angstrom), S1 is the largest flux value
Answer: 14.85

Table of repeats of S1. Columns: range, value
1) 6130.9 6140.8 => 15.25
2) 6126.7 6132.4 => 15.01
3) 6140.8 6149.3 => 15.74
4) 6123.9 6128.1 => 14.98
